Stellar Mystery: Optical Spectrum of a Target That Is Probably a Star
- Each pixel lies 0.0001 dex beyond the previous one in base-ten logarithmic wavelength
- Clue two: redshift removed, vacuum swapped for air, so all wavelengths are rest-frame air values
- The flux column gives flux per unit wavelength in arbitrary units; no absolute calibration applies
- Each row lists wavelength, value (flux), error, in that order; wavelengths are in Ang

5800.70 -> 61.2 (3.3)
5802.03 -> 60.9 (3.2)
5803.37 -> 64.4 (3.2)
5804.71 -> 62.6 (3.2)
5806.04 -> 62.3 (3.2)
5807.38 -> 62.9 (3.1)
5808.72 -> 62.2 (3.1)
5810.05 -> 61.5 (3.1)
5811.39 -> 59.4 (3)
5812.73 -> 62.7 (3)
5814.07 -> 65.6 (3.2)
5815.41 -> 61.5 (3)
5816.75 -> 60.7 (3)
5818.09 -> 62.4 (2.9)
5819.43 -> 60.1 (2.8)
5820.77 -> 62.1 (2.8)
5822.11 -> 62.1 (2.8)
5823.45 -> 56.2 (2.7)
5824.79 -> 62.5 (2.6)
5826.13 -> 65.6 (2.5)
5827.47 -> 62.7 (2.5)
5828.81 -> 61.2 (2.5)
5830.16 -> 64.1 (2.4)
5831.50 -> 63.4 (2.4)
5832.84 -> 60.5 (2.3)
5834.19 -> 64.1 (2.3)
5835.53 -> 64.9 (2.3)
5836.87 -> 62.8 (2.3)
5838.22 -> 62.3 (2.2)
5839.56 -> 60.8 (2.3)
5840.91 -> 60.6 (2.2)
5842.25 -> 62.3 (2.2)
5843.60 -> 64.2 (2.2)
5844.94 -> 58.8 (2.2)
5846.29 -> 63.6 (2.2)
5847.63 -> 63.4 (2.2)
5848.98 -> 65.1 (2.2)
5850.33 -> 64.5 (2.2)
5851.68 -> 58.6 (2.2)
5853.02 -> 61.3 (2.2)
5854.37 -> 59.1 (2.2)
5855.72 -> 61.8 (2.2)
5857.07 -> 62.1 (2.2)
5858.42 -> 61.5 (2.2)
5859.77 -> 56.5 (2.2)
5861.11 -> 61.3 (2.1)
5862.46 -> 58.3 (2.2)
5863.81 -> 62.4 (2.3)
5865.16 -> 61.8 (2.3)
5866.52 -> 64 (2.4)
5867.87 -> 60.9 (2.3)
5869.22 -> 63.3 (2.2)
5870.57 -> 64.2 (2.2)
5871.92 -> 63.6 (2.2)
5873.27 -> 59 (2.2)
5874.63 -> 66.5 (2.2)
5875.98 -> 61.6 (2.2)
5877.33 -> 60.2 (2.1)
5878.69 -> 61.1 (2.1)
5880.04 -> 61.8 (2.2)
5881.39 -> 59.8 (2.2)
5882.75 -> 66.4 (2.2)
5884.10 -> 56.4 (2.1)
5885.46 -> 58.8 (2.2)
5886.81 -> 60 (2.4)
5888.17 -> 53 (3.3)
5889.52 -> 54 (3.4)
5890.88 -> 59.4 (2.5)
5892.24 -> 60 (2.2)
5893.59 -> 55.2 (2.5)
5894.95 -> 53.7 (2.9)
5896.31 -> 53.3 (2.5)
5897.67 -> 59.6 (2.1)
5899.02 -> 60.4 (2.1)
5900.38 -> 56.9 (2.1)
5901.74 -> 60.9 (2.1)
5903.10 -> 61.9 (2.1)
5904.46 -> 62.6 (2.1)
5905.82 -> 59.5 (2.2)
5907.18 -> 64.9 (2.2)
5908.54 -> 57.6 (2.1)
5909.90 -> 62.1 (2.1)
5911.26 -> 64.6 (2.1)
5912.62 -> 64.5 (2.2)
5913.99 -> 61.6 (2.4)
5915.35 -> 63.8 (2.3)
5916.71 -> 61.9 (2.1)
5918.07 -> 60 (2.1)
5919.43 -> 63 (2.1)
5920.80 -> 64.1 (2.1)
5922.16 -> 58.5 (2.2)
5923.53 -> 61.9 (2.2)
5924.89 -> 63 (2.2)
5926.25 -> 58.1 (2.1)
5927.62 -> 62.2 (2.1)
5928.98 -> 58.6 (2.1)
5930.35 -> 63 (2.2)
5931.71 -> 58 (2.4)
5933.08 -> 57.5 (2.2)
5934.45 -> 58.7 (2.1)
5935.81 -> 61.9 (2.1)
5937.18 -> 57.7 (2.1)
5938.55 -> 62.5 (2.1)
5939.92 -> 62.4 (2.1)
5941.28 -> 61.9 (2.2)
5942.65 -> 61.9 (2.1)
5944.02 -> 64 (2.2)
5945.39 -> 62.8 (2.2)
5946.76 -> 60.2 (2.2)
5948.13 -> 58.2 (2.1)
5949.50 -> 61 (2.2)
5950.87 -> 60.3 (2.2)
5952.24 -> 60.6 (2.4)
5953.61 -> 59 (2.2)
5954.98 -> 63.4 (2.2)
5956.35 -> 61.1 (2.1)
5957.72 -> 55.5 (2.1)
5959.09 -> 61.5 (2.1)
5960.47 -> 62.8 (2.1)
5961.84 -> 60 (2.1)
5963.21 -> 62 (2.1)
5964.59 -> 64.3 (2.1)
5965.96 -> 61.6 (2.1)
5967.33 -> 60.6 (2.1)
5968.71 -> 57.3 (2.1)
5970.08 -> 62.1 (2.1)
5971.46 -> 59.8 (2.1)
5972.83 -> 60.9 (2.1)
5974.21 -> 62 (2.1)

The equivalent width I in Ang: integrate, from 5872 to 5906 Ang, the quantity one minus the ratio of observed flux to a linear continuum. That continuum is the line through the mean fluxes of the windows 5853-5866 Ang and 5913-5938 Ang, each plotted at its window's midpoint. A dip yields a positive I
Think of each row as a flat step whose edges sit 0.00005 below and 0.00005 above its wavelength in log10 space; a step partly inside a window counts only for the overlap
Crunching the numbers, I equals 0.74 Ang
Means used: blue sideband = 60.6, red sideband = 60.8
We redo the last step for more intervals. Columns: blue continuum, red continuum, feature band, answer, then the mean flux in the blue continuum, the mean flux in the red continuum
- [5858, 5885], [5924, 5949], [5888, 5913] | 0.8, 61.5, 60.7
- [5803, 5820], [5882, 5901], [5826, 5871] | -1.5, 62.1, 57.7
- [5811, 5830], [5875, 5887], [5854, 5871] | 0.0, 61.8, 60.9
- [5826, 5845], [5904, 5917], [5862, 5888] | 0.4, 62.6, 62.3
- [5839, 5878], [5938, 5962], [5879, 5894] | 0.7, 61.8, 61.1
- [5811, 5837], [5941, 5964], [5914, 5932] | 0.0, 62.2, 60.9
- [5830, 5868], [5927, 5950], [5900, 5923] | -0.2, 61.9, 60.7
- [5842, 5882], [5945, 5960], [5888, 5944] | 0.6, 61.8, 60.3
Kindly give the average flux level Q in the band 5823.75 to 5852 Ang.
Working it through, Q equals 62.6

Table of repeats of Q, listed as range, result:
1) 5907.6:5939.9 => 61.1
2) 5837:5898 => 60.6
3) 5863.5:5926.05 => 60.7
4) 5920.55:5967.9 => 60.9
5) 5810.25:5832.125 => 62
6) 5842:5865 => 61.5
